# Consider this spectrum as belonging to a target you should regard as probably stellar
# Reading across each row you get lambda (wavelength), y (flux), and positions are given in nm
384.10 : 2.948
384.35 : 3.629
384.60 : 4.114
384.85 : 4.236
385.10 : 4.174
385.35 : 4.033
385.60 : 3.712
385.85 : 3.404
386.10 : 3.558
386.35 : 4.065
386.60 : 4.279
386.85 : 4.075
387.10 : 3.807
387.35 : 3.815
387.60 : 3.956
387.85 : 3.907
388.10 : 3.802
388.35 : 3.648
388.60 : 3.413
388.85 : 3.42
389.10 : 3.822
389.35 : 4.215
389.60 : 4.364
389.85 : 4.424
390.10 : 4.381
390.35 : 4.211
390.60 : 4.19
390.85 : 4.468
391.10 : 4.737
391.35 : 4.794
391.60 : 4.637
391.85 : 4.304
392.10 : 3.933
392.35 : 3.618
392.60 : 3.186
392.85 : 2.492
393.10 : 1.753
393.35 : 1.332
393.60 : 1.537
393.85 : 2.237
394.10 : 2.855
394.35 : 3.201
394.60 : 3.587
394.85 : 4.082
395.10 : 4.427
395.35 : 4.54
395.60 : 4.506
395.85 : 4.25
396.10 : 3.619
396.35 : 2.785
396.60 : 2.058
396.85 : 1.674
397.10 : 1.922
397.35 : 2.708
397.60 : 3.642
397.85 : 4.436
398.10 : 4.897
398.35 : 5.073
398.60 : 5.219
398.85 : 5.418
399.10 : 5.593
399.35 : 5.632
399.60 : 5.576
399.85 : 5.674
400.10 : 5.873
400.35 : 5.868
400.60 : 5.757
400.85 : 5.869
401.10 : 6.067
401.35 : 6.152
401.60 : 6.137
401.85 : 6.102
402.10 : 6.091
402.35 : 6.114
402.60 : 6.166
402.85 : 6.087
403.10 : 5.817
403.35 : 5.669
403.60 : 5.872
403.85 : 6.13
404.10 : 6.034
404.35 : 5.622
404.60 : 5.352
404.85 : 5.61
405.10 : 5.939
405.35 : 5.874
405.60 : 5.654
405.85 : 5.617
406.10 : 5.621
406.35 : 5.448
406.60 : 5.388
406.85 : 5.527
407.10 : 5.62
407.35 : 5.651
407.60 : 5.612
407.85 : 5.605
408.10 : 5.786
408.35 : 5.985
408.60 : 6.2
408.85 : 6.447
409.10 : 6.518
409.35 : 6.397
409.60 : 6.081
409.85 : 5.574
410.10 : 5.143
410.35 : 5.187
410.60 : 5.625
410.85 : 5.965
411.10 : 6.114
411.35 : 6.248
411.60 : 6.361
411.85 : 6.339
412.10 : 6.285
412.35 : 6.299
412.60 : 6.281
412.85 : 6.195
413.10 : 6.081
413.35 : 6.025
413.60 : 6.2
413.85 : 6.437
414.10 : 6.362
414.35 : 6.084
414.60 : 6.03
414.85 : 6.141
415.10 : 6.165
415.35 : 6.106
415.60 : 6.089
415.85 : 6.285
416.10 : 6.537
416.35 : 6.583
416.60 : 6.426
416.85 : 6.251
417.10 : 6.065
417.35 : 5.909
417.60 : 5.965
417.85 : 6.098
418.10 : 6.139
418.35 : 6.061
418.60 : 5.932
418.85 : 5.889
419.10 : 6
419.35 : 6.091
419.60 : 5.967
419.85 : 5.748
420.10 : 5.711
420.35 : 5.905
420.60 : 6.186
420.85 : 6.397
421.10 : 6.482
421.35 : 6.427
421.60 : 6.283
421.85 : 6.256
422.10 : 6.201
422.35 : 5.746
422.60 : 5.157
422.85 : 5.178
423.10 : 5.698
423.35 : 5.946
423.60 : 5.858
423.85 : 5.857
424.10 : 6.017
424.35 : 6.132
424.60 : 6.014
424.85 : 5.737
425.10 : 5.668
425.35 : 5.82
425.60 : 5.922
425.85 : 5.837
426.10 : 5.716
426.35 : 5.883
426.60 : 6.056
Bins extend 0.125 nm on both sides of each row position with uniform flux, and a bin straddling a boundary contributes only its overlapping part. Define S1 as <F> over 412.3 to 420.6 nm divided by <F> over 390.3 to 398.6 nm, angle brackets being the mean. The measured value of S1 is 1.7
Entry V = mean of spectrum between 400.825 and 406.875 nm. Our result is 5.84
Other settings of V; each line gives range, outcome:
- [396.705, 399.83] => 4.35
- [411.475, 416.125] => 6.22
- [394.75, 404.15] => 4.98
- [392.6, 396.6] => 3.11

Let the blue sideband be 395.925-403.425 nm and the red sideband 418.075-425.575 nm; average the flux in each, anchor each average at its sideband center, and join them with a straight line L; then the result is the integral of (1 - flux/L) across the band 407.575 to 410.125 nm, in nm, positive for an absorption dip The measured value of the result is -0.29 nm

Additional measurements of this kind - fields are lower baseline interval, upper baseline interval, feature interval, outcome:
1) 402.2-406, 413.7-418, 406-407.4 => 0.09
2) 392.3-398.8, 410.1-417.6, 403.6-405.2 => -0.38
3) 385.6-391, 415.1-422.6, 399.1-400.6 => -0.30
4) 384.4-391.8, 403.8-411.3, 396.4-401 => 0.41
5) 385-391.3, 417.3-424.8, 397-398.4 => 0.26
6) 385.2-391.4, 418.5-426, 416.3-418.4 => -0.19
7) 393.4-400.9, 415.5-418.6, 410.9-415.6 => -0.34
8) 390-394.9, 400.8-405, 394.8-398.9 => 0.63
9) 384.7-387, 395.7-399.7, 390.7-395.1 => 0.68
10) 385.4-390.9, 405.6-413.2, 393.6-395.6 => 0.47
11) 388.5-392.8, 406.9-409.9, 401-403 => -0.31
